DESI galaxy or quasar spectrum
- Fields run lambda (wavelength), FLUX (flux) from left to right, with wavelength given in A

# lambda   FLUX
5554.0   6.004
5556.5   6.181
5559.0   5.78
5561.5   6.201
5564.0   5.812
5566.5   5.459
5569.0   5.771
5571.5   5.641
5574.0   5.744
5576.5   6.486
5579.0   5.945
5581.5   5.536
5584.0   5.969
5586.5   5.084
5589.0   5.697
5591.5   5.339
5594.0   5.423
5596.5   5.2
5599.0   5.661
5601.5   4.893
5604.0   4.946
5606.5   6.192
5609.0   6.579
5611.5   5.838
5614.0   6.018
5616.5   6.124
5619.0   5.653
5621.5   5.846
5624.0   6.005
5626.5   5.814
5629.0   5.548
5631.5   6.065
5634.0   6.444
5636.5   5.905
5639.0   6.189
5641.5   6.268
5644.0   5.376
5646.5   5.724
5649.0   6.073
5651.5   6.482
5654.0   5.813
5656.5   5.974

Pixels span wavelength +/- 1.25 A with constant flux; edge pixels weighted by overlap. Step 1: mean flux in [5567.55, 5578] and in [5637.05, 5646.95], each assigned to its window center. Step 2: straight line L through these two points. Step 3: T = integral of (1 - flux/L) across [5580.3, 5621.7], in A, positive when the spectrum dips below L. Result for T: 1.8 A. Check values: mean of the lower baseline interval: 5.9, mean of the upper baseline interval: 5.9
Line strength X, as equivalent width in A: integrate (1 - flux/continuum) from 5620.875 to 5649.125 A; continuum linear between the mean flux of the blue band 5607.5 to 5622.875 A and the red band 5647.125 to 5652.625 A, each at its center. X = 0.9 A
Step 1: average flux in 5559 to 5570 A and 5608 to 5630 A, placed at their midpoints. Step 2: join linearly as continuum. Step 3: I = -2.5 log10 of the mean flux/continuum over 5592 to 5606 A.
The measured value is 0.118 mag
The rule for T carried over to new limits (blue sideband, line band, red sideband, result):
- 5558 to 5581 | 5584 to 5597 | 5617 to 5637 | 1.0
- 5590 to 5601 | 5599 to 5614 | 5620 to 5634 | -0.4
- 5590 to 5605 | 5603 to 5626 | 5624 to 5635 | -1.2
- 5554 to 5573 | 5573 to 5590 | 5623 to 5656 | 0.3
